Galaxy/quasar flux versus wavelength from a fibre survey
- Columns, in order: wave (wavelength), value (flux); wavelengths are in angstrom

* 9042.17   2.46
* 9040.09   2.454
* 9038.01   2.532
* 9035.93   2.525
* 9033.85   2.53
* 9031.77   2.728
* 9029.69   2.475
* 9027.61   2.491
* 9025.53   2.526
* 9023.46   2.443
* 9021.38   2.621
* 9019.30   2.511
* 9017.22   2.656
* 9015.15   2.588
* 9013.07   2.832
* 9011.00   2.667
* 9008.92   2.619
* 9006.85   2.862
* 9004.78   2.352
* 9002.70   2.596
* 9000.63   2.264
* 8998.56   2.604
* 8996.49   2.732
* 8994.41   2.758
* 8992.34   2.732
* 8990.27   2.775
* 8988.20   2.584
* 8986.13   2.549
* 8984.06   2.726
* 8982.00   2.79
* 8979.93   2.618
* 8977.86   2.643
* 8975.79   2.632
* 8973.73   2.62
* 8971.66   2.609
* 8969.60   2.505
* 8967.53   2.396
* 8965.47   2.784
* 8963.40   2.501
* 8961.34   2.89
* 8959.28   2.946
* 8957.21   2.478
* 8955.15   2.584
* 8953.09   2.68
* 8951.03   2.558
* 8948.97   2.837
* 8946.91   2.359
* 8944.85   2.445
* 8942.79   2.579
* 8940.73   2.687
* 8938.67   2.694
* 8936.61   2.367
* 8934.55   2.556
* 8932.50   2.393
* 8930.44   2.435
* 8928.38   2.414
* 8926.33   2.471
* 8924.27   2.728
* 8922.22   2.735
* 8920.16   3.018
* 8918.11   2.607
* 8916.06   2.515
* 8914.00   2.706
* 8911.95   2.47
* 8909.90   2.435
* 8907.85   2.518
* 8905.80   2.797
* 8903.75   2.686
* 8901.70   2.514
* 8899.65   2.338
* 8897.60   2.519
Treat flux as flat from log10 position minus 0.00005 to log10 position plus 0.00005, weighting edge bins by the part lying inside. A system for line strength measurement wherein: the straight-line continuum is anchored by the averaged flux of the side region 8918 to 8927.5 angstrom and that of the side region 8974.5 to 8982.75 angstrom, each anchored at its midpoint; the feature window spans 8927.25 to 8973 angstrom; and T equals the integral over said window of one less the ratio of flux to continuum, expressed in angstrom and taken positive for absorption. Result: 1.9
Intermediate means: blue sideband 2.72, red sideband 2.66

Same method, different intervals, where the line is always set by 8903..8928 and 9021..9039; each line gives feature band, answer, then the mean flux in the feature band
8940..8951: 0.1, 2.58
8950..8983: -0.6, 2.64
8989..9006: -0.3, 2.6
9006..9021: -0.7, 2.67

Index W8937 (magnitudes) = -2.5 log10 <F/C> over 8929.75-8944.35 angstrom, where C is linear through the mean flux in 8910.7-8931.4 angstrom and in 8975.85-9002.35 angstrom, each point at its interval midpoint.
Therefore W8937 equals 0.04 mag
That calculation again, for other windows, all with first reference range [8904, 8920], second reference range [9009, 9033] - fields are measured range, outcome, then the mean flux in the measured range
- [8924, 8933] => 0.058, 2.47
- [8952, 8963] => -0.041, 2.7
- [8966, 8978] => 0.012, 2.57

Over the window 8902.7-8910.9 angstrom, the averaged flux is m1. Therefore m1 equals 2.61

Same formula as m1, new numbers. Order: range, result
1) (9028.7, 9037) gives 2.57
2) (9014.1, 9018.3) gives 2.62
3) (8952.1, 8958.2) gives 2.58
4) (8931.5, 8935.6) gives 2.48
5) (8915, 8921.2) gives 2.71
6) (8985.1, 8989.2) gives 2.57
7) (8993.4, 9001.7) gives 2.59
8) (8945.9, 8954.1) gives 2.61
